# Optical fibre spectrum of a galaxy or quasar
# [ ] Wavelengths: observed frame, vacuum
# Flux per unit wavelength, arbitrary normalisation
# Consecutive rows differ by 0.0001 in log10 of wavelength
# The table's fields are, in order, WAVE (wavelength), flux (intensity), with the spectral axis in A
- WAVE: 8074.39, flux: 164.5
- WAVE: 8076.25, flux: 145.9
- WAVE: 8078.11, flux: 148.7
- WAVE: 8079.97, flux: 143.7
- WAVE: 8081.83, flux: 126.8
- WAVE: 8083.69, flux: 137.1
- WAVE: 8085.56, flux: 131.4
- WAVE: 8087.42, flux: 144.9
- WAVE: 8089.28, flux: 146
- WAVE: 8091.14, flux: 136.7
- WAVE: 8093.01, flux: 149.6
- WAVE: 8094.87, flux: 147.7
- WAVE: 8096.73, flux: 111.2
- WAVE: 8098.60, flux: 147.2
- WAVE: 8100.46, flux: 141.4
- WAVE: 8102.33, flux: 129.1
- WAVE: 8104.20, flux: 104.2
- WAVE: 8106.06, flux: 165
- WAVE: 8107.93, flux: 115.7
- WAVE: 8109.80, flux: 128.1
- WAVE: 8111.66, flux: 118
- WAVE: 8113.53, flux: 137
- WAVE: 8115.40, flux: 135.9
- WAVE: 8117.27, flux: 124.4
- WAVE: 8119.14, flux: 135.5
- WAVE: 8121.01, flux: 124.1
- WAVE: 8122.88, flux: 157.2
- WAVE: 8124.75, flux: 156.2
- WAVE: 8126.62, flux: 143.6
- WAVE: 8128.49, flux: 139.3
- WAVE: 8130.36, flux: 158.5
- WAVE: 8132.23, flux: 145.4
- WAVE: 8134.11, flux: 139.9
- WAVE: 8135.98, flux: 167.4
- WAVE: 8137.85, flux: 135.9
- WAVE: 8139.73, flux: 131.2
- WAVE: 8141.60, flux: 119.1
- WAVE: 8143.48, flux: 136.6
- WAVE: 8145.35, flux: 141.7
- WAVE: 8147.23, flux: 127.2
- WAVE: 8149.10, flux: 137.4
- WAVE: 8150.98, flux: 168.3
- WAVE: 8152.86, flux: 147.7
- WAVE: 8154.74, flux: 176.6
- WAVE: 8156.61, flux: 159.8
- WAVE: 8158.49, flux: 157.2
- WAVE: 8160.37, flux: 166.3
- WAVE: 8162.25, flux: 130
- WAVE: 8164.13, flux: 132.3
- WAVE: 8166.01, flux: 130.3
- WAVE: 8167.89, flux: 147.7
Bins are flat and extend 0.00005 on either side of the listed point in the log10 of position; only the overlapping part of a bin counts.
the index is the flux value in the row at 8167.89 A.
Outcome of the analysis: 147.7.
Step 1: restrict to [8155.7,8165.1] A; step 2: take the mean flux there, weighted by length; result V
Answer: 149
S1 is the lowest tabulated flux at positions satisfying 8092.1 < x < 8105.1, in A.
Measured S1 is 104.2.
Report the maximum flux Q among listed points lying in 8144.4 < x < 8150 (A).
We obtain 141.7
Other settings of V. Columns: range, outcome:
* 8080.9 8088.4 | 135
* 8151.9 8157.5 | 161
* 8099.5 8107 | 135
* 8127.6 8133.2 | 148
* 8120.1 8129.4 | 144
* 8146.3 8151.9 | 144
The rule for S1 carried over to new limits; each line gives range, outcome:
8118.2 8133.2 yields 124.1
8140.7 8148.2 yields 119.1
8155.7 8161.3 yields 157.2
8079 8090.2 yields 126.8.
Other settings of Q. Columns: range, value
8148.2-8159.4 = 176.6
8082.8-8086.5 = 137.1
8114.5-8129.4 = 157.2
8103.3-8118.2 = 165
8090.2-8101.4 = 149.6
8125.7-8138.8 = 167.4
